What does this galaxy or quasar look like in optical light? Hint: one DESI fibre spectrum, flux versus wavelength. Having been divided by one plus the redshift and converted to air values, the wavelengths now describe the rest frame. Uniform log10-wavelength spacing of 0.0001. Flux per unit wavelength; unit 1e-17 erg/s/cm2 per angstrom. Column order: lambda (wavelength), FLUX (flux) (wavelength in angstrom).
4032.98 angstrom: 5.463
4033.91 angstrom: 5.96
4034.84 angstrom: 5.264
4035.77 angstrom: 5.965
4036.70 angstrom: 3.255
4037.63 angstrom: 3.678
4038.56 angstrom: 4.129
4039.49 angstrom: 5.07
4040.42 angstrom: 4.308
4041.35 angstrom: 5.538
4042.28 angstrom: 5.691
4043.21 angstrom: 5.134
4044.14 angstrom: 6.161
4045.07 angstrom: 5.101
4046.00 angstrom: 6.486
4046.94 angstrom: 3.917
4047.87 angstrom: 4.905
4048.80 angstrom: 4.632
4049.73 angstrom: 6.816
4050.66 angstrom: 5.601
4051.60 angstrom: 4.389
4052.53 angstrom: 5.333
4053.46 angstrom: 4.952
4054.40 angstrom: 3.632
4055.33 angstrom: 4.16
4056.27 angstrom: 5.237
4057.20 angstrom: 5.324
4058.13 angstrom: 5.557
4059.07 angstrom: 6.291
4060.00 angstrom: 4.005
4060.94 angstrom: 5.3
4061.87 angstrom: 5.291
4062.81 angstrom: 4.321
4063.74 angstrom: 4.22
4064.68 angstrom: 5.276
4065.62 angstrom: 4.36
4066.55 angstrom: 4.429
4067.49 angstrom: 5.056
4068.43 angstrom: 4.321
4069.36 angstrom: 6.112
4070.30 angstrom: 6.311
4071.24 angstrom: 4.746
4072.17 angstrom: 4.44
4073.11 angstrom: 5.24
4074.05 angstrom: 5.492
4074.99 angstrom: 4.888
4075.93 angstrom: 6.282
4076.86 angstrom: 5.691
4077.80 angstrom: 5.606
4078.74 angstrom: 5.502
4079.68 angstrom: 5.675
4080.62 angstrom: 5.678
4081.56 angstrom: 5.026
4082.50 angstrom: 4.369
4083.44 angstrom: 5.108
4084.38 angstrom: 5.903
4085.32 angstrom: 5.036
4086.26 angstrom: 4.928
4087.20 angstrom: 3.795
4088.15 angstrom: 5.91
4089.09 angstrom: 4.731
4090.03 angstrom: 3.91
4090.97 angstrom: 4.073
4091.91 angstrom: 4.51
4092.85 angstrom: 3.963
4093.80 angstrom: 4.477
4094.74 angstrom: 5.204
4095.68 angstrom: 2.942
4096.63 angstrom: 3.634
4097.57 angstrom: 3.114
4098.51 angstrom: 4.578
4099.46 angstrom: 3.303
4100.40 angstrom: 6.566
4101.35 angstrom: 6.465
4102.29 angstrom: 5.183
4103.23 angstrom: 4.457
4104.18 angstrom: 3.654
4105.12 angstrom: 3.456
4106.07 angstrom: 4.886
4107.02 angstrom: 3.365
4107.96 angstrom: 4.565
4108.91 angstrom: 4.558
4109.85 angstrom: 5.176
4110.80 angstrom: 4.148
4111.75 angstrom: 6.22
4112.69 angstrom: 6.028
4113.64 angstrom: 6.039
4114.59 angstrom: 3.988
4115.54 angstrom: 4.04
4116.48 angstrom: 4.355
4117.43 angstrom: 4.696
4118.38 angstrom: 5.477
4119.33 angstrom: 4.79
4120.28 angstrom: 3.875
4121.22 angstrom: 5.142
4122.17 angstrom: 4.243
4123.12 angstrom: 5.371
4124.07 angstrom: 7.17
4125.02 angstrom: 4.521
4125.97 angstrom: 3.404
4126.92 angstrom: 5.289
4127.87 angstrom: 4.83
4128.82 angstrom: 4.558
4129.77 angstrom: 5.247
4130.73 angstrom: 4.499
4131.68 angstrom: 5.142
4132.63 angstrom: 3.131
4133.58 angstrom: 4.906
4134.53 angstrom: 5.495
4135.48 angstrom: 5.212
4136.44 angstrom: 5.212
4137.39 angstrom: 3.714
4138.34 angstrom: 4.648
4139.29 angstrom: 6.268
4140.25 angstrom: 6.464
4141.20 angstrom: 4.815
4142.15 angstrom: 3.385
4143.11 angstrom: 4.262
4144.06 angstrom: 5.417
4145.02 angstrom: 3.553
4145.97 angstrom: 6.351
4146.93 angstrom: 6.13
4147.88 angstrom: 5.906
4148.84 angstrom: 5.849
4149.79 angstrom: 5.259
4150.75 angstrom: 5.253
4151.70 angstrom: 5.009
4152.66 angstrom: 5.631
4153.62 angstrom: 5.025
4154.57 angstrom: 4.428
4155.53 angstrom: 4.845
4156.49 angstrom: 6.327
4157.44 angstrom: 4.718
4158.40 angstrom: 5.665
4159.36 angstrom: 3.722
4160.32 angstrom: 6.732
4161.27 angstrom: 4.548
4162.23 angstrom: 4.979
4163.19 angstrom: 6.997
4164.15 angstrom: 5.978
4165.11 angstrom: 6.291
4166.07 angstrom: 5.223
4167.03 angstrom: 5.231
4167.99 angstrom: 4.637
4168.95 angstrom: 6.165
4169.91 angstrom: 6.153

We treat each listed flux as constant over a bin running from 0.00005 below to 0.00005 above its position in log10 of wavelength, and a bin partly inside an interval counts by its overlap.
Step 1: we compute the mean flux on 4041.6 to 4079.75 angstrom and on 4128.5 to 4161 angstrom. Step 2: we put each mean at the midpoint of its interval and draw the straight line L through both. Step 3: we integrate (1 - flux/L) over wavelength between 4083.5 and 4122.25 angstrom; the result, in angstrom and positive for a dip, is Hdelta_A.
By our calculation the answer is 3.7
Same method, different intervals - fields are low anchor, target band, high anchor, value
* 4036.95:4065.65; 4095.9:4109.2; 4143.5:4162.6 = 1.9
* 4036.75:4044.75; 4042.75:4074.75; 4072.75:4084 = 0.3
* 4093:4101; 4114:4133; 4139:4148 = 0.3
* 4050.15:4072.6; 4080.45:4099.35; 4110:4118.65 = 1.8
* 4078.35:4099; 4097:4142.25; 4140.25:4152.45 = 1.2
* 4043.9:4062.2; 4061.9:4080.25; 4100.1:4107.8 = -0.7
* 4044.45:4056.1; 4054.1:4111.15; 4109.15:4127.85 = 1.9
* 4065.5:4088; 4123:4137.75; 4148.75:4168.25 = 1.2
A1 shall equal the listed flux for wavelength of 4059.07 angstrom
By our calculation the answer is 6.291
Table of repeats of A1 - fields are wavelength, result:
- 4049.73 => 6.816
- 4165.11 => 6.291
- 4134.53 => 5.495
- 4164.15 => 5.978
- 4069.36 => 6.112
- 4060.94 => 5.3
